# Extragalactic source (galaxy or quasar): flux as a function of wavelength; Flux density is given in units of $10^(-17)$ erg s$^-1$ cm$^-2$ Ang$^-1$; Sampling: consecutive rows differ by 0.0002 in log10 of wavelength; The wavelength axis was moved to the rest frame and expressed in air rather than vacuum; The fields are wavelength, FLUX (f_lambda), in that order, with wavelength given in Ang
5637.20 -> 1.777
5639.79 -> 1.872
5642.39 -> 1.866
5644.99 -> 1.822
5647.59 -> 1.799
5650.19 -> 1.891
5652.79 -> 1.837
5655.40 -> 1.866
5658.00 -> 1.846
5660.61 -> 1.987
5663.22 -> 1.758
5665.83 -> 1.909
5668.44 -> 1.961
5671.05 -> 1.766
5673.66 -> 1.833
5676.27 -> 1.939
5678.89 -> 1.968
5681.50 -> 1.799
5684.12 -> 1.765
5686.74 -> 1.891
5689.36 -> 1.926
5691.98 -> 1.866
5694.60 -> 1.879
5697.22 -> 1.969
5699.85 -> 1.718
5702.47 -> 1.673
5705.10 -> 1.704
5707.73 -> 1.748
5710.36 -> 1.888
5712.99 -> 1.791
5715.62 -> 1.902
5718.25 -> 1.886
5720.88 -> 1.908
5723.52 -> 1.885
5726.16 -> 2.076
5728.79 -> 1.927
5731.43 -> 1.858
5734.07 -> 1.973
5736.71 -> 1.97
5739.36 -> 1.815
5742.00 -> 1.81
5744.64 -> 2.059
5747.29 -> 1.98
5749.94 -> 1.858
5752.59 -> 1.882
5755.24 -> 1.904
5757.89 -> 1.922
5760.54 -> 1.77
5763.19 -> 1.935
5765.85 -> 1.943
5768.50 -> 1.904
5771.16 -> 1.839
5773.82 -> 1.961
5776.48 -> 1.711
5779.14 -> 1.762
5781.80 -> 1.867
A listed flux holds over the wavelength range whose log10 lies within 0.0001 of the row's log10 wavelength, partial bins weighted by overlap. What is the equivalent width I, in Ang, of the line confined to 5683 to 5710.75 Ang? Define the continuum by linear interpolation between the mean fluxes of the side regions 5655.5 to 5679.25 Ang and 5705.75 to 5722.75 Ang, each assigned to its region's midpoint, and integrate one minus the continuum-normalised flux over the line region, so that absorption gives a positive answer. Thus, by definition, 0.6 Ang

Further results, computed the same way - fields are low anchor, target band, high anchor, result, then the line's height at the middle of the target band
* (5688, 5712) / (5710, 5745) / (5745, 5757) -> -0.7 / 1.87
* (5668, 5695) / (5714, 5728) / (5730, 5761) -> -0.3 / 1.89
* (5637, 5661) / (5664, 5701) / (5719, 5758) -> 0.2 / 1.88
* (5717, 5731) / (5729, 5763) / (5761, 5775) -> 0.3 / 1.92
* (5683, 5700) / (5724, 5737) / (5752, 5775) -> -0.5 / 1.88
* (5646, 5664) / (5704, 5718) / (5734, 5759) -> 0.6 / 1.89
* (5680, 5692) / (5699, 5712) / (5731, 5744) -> 0.8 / 1.87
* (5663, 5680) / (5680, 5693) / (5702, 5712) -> -0.1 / 1.83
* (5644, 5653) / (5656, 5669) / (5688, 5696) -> -0.2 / 1.86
